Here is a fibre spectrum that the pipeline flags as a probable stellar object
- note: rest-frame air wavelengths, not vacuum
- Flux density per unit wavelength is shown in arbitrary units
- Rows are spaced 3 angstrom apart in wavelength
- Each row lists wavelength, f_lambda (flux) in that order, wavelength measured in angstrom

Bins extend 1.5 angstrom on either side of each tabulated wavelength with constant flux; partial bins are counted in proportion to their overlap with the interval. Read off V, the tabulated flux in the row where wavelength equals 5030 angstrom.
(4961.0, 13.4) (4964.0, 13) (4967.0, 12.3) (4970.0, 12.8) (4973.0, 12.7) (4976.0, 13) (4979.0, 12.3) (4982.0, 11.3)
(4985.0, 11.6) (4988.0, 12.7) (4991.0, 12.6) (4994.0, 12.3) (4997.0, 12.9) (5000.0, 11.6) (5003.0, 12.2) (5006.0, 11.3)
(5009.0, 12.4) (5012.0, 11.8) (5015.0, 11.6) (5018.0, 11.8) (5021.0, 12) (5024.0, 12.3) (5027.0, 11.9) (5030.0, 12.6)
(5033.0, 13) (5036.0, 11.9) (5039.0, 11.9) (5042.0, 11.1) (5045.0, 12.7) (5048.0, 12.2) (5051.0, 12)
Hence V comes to 12.6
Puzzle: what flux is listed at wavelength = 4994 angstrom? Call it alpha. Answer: 12.3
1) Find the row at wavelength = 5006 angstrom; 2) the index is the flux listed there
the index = 11.3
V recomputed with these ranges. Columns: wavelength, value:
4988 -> 12.7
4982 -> 11.3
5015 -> 11.6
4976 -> 13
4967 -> 12.3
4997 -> 12.9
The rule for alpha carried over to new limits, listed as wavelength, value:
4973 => 12.7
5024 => 12.3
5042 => 11.1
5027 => 11.9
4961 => 13.4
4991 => 12.6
